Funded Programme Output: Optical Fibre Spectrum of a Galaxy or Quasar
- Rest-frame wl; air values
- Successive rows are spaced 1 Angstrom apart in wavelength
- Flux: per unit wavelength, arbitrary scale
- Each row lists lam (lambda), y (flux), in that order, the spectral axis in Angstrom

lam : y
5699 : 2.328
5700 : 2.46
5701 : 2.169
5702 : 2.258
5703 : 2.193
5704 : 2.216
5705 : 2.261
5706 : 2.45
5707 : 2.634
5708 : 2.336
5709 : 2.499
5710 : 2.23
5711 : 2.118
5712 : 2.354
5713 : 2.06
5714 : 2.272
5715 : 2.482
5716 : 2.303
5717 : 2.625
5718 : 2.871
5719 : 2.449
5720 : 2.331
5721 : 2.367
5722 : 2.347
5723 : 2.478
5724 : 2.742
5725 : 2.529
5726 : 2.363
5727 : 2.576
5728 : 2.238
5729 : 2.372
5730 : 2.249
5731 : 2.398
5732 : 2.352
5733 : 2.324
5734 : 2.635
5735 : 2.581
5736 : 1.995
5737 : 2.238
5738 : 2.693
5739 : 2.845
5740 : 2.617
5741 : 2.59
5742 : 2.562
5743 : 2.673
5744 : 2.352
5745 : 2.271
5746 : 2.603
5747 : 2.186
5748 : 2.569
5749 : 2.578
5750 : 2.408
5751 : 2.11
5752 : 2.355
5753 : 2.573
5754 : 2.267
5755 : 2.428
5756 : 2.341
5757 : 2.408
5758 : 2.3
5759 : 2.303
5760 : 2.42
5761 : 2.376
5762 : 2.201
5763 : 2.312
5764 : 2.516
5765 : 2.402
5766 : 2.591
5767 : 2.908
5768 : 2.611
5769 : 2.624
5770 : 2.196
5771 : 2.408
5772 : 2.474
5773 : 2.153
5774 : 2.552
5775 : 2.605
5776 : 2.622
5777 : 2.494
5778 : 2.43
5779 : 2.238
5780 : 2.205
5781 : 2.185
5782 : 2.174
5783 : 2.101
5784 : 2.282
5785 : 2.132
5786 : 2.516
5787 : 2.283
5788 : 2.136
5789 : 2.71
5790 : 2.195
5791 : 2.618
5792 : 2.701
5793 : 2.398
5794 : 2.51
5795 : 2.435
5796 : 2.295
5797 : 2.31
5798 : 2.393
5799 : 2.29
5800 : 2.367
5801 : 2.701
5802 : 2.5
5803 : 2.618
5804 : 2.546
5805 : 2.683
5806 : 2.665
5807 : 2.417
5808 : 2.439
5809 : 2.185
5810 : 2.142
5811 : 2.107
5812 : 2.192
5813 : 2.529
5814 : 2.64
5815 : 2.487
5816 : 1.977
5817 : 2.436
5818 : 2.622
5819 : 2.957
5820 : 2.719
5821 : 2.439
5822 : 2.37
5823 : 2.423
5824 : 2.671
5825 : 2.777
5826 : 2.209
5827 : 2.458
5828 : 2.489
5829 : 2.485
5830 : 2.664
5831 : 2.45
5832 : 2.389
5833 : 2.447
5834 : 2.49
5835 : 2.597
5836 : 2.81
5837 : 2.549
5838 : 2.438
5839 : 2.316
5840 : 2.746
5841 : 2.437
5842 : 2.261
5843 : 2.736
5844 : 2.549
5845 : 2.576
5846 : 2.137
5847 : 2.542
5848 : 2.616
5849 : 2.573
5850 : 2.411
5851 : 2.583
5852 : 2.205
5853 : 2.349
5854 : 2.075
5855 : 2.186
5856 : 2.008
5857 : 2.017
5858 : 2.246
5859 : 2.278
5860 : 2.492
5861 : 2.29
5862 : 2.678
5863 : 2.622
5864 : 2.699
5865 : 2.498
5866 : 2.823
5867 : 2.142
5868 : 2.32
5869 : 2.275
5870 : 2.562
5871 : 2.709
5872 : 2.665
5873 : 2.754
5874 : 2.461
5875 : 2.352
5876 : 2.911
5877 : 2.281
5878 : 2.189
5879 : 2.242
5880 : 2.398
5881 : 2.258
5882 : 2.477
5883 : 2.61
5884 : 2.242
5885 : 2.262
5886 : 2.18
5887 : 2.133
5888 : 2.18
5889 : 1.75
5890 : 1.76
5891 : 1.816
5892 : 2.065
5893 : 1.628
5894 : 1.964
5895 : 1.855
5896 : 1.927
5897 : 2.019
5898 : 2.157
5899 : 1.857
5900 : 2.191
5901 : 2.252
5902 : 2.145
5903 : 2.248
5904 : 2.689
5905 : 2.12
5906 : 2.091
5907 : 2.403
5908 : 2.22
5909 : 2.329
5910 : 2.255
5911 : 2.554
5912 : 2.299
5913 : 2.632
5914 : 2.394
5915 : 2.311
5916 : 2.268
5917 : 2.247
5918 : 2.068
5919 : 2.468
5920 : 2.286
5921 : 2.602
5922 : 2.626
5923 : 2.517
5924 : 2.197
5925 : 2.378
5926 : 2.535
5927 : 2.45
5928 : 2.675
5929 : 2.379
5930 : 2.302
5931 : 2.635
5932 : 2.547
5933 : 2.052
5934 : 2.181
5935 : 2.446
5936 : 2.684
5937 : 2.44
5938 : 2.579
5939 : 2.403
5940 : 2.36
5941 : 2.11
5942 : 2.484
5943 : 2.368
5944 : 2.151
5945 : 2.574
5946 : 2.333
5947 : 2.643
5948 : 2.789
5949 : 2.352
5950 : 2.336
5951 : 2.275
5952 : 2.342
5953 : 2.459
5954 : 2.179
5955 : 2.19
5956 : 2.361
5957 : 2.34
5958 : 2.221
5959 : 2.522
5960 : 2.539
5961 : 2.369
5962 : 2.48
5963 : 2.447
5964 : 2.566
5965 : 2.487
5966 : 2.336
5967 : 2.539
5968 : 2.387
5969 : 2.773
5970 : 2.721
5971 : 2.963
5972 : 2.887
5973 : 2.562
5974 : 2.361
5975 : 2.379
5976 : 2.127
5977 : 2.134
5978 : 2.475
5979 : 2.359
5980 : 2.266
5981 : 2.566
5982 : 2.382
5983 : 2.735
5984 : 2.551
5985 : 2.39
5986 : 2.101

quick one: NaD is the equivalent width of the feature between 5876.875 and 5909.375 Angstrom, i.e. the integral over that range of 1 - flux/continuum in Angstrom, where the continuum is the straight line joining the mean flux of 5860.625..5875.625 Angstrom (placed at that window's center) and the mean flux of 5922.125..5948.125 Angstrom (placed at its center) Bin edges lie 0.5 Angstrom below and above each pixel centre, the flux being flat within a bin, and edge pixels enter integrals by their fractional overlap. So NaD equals 4.5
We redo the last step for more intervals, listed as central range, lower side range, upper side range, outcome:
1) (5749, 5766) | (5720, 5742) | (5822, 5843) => 0.7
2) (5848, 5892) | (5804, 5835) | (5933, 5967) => 1.7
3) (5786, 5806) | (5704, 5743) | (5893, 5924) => -0.9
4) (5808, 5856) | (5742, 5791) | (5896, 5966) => -1.4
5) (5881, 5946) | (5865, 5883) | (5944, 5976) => 4.8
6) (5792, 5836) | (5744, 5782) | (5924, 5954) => -1.1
